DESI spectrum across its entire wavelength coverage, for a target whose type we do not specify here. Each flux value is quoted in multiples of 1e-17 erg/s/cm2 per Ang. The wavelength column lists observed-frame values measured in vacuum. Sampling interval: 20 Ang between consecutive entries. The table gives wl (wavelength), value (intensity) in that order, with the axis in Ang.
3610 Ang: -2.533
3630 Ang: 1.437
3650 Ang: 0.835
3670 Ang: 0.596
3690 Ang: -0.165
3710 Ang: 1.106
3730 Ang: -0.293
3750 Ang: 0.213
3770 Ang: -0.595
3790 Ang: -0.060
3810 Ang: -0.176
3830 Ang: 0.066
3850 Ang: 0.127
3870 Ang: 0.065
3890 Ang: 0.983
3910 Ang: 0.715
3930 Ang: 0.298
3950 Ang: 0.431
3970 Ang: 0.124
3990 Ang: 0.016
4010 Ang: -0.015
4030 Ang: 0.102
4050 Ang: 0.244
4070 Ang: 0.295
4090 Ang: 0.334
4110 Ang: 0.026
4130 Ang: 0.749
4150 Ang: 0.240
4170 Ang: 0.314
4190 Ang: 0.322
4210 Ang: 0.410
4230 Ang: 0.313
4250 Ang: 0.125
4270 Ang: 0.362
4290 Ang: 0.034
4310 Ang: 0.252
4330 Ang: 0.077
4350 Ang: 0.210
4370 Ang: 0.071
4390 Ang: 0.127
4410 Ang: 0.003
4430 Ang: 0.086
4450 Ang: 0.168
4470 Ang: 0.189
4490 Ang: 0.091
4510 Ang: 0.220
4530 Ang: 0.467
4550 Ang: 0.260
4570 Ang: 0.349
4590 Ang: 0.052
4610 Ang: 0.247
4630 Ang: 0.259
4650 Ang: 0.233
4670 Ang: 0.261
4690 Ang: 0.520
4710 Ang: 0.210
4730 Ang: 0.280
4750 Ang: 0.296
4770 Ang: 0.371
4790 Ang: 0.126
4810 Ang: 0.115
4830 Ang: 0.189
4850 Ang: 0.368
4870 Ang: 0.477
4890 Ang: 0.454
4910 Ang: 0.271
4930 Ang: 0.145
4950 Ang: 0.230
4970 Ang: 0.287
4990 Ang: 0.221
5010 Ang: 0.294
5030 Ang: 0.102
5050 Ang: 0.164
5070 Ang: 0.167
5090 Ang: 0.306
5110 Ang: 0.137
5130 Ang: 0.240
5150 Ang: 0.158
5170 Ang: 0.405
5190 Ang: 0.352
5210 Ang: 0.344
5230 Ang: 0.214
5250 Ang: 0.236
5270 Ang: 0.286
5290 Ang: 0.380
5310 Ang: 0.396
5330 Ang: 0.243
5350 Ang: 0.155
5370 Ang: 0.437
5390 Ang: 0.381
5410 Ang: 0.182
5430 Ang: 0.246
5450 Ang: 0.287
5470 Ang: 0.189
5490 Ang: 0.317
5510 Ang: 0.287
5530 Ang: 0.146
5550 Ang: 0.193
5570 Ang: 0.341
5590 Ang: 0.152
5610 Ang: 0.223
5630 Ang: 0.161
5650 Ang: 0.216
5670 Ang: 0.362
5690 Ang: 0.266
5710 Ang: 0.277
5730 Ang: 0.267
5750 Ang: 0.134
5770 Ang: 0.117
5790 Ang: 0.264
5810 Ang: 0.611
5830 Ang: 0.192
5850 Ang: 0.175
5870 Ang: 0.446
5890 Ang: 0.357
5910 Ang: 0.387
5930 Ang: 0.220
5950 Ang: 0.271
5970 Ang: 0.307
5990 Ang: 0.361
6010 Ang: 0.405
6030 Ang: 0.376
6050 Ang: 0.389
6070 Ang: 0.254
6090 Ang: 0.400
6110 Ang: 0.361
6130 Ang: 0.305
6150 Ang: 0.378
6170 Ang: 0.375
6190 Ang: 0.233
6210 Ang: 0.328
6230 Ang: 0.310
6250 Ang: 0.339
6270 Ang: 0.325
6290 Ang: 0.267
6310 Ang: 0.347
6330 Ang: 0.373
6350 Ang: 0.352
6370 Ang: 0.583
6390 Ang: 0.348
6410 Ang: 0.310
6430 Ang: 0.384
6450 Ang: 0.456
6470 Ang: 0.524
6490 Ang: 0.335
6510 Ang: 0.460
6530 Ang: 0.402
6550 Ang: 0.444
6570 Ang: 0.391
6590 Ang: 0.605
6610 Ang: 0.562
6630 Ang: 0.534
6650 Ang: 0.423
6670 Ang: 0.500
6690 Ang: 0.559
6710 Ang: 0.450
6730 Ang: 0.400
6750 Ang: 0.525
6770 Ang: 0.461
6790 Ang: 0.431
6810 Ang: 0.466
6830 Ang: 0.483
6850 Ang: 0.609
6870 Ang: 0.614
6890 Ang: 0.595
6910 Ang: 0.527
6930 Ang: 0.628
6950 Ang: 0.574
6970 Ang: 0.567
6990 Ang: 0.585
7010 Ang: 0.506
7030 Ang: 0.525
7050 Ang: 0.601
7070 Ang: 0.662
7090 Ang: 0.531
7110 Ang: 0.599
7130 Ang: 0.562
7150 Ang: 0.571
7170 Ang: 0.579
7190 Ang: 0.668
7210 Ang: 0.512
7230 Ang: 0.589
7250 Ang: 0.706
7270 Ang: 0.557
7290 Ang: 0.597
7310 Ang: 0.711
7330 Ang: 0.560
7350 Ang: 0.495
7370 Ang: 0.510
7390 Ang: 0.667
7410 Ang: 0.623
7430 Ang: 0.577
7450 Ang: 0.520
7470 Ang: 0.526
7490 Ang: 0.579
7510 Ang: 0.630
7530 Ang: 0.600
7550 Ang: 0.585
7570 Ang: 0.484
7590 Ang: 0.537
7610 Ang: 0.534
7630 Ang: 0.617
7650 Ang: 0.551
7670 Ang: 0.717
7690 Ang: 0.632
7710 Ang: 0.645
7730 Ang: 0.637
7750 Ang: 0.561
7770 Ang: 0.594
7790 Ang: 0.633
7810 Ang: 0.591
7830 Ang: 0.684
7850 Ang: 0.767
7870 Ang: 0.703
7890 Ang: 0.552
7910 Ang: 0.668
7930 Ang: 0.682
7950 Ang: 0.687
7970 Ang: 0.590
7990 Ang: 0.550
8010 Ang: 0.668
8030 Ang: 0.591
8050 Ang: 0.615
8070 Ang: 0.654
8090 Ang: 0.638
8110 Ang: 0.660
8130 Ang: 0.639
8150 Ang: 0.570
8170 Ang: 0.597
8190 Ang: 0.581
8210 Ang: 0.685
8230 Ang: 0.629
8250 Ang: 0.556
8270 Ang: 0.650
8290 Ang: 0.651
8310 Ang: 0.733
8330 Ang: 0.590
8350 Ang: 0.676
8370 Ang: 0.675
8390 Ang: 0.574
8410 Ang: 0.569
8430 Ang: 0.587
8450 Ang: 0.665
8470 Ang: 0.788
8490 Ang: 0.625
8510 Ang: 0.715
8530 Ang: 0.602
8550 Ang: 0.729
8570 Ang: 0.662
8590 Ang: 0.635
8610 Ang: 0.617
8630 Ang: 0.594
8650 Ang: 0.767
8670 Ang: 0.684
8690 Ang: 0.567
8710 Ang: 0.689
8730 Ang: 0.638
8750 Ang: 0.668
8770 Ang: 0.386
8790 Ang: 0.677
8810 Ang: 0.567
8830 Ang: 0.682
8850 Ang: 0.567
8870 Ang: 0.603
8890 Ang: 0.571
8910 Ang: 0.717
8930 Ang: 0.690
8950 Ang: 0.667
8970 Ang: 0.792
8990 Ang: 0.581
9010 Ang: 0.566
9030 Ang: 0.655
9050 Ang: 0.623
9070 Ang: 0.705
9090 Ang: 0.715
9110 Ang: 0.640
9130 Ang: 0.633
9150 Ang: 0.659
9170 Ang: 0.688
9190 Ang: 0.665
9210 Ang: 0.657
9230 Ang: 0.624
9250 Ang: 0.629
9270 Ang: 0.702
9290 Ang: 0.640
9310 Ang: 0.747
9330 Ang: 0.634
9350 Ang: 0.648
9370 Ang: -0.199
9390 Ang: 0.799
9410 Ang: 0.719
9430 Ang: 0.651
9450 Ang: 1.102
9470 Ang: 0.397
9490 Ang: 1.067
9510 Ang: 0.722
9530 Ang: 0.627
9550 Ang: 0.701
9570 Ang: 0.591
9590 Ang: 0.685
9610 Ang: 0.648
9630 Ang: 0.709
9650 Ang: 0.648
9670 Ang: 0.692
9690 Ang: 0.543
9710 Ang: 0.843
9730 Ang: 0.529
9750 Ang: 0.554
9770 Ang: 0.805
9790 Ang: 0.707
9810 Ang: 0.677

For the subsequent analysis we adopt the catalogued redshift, 0.708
